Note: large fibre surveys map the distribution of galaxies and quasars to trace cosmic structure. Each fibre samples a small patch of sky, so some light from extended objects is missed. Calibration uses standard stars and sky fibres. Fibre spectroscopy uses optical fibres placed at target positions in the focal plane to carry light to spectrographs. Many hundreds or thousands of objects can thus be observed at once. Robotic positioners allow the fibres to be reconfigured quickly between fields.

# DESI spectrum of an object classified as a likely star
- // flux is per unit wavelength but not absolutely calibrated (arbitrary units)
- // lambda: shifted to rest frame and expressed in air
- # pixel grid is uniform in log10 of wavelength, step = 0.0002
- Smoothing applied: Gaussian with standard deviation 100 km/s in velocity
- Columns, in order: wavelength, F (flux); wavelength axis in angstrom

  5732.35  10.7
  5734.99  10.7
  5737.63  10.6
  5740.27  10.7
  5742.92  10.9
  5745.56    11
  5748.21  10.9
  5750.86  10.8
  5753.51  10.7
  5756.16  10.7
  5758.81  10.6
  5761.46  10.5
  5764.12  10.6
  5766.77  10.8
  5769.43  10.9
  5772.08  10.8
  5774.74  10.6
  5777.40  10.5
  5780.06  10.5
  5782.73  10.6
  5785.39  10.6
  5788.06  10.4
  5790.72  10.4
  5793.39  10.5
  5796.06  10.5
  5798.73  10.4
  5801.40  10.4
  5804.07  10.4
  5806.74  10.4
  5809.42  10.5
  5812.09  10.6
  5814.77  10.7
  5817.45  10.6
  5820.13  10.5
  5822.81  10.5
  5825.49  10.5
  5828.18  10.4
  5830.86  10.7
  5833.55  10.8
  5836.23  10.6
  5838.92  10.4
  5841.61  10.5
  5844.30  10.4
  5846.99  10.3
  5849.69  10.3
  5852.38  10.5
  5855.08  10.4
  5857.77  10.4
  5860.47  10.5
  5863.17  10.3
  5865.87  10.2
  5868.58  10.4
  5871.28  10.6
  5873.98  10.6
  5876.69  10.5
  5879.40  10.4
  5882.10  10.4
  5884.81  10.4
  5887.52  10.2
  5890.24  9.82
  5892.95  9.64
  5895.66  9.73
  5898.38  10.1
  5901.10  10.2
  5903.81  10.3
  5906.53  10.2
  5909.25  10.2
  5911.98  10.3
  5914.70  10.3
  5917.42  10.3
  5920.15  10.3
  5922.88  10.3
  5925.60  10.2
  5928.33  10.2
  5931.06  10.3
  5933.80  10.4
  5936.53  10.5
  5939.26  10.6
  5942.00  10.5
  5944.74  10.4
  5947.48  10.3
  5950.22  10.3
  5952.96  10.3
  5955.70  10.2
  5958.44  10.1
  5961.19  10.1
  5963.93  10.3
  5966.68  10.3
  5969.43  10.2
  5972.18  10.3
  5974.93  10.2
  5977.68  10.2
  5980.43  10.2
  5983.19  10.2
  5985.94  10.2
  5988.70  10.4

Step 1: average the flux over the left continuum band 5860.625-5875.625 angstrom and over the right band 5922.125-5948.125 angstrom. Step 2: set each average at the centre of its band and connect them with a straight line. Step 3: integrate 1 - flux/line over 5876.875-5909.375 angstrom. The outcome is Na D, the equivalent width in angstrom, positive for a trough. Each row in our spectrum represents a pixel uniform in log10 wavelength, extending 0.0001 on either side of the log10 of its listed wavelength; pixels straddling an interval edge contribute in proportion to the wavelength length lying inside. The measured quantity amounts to 0.8 angstrom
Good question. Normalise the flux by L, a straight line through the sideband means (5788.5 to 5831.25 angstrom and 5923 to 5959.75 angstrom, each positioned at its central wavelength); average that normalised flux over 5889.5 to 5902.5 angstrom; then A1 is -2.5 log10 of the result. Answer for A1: 0.05 mag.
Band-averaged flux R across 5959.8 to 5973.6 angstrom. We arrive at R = 10.2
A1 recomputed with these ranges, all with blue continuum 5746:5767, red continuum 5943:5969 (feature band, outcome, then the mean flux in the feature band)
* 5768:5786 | 0.001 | 10.6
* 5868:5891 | 0.005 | 10.4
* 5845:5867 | 0.012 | 10.4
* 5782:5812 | 0.015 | 10.5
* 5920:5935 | 0.004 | 10.3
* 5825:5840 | -0.004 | 10.6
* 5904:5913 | 0.014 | 10.2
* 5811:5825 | -0.001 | 10.6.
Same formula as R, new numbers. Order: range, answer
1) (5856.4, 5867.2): 10.4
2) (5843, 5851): 10.3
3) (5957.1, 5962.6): 10.1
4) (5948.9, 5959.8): 10.2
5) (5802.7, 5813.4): 10.5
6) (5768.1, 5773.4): 10.9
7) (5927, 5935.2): 10.3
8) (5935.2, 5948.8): 10.5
